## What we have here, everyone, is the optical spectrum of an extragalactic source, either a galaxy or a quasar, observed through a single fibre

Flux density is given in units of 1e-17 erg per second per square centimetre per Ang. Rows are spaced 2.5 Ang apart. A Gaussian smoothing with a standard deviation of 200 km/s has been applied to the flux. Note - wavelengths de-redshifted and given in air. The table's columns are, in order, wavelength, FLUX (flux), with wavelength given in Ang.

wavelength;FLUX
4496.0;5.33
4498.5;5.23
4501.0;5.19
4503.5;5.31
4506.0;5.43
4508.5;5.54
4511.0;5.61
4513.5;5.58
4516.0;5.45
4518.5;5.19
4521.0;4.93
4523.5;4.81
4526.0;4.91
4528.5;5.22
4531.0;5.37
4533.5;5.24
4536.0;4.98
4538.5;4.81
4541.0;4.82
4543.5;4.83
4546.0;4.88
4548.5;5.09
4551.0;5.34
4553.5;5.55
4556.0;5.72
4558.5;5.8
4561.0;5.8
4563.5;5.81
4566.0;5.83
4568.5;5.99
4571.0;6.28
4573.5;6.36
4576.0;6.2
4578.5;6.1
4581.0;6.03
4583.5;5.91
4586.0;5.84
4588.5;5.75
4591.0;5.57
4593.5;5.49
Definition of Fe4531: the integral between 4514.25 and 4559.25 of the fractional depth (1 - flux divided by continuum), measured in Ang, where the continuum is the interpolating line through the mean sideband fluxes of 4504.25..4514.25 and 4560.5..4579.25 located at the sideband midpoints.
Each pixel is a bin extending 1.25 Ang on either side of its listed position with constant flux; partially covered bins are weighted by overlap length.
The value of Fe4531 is 4.7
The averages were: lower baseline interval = 5.53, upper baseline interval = 6.05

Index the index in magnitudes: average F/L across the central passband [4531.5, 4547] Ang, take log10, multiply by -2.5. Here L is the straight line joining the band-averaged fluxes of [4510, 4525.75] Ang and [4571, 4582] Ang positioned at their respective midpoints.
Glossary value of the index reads 0.13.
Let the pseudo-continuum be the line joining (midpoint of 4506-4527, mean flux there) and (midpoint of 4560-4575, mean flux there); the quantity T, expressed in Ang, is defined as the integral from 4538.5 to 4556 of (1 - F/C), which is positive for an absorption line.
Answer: 1.9 Ang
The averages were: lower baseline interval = 5.27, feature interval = 5.11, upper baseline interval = 6.02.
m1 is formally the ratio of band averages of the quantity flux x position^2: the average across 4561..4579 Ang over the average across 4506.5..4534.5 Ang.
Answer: 1.2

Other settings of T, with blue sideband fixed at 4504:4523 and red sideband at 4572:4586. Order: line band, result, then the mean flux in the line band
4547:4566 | 0.8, 5.59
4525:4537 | 0.9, 5.15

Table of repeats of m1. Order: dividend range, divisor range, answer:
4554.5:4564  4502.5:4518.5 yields 1.08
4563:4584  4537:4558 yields 1.19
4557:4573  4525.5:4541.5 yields 1.19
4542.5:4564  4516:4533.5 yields 1.07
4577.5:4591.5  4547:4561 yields 1.08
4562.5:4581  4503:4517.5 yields 1.14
